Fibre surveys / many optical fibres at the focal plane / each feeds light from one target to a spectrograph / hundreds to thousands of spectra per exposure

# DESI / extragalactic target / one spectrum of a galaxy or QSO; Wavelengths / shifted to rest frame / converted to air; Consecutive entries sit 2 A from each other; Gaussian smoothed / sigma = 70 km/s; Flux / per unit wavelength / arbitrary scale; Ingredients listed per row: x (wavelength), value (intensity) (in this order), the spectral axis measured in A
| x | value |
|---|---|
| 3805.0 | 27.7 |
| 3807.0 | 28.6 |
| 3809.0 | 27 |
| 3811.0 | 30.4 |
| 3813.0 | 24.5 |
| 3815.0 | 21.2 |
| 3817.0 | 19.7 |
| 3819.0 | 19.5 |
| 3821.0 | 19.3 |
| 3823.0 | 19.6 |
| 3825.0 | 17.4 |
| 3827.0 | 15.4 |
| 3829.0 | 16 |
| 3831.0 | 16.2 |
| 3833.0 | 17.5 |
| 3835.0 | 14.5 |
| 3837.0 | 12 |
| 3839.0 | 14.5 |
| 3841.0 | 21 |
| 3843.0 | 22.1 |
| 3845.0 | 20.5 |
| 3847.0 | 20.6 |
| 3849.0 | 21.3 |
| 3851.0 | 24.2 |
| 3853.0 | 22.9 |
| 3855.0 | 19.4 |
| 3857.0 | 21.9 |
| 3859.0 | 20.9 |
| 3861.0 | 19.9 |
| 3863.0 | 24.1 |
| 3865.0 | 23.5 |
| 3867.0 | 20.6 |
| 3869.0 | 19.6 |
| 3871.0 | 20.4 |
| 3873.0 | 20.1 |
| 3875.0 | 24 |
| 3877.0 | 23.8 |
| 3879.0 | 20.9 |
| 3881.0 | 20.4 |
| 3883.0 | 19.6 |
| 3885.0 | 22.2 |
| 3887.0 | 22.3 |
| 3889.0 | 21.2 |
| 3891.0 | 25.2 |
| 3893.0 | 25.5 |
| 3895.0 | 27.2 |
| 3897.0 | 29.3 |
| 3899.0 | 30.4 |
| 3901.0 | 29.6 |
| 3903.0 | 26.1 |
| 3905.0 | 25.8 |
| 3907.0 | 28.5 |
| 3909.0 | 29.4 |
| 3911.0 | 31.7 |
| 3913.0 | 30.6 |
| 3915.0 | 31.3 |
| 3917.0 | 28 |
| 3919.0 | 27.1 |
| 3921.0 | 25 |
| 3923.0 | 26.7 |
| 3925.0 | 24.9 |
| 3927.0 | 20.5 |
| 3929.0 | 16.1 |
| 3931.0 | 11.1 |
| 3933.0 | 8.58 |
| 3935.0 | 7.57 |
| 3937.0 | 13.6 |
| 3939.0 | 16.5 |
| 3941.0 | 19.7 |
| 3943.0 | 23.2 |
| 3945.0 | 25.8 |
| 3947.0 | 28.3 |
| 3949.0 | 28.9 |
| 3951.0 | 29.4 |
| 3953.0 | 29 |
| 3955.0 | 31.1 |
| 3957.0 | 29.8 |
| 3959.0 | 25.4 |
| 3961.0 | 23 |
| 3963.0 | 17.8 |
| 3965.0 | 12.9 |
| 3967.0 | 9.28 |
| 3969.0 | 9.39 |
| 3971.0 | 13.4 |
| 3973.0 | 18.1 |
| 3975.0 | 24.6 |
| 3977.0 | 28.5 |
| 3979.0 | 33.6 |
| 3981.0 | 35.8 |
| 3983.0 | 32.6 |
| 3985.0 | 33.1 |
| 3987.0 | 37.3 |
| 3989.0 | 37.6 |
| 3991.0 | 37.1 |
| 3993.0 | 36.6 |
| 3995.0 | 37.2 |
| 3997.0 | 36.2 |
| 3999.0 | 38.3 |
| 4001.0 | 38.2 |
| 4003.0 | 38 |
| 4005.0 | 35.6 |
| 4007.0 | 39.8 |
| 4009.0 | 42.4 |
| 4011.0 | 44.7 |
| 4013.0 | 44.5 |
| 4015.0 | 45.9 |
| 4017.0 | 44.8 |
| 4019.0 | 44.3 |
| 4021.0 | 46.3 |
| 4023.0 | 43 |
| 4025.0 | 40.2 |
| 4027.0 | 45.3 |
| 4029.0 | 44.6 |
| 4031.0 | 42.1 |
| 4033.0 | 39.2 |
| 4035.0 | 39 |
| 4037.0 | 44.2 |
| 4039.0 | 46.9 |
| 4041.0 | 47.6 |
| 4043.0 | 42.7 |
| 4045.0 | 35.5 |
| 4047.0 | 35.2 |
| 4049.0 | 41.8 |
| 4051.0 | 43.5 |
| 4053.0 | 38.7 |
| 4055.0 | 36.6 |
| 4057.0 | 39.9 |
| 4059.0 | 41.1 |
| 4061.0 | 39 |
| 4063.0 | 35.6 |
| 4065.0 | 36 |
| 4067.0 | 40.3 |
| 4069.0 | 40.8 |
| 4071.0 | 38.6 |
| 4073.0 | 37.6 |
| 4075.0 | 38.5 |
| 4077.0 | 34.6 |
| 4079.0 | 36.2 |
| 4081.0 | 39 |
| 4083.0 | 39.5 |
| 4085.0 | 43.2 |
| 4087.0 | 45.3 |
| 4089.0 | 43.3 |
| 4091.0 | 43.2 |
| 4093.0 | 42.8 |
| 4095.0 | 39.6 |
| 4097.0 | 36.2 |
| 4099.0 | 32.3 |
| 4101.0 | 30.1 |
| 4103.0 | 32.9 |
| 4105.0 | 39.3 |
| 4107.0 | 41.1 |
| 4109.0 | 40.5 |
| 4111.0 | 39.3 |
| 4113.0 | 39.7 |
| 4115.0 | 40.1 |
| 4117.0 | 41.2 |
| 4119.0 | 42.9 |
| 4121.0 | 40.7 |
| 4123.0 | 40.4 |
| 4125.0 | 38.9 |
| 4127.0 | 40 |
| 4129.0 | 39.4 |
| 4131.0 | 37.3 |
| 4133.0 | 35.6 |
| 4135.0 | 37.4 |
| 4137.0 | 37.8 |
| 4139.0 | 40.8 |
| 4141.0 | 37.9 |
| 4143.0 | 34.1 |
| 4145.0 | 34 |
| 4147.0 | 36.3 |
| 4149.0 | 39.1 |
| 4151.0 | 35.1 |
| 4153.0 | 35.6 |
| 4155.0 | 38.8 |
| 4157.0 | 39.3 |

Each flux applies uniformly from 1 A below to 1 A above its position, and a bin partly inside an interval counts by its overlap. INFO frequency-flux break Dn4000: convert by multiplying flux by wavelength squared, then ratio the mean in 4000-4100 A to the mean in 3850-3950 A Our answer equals 1.9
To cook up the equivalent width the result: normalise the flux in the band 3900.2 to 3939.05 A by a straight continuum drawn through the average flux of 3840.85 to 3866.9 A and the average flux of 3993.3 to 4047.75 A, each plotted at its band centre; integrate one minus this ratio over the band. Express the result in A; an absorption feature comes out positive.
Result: 8.1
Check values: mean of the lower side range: 21.7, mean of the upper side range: 41.5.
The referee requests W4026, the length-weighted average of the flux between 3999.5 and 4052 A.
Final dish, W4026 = 42.1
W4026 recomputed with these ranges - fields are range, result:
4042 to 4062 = 39.4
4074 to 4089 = 39.7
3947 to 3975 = 21.7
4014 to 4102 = 40.5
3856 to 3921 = 24.7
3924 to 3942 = 15.4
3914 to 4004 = 25.7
